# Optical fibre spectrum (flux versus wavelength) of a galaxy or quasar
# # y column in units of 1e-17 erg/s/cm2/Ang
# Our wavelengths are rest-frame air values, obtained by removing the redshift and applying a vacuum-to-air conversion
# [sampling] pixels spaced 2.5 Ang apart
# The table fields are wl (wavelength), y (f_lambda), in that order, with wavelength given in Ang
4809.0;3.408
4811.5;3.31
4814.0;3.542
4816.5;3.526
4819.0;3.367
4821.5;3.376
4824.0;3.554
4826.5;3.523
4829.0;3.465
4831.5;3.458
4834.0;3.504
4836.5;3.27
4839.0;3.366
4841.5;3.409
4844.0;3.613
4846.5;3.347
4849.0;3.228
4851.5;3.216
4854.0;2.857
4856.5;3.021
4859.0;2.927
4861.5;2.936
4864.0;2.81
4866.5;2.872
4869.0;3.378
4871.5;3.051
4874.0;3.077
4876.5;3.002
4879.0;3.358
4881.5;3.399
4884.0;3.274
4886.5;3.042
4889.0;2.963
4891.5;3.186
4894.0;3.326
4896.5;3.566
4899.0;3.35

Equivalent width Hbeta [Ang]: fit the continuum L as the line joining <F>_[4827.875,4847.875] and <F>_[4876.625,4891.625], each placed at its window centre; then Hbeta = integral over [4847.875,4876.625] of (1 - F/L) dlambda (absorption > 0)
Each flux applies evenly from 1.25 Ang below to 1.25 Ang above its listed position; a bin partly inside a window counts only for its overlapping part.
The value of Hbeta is 2.4 Ang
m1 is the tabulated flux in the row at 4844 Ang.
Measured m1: 3.613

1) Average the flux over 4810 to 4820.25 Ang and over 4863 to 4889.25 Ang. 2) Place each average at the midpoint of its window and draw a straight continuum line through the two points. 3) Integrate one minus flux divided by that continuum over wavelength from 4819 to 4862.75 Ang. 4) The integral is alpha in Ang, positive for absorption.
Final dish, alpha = 0.06 Ang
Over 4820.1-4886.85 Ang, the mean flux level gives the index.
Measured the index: 3.24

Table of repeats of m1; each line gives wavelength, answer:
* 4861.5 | 2.936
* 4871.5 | 3.051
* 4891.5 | 3.186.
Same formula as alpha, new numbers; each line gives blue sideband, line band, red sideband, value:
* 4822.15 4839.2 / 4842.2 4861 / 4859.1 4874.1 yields 0.2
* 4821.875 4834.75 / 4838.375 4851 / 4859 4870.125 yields -0.5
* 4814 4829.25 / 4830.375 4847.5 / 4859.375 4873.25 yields -0.7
